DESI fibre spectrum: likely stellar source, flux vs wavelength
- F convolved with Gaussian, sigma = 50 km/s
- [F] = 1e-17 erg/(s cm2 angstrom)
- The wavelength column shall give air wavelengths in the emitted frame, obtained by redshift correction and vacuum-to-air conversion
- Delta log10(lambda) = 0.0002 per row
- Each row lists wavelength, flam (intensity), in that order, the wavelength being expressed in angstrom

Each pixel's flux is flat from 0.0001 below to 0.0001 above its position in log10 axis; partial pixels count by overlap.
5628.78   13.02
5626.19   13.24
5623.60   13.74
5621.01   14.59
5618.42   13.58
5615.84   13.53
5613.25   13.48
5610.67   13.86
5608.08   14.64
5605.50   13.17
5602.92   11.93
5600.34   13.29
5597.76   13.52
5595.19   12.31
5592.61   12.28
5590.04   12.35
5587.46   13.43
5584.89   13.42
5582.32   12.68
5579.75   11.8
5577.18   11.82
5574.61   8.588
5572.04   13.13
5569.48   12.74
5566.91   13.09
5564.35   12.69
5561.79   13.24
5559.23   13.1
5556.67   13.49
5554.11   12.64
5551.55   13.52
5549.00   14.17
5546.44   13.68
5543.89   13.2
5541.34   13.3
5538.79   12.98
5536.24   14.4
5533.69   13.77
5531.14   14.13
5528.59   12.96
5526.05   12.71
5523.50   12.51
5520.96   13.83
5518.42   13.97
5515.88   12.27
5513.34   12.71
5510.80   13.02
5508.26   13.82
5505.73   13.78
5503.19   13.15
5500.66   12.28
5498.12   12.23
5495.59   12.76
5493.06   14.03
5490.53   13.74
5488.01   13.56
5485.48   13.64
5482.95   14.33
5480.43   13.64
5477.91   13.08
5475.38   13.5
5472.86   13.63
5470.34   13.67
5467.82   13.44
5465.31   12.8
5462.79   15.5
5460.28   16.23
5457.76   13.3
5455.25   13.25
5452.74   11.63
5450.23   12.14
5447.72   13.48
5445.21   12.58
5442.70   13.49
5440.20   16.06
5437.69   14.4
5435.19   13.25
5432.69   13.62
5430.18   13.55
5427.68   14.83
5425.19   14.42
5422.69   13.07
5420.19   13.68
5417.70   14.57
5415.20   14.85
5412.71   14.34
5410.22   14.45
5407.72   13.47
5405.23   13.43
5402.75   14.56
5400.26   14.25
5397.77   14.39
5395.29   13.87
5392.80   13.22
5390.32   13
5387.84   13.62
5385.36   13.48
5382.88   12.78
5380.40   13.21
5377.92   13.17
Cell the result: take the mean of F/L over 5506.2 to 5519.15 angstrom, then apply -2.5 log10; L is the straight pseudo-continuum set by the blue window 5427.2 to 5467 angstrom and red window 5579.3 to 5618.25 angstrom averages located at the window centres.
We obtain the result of 0.02 mag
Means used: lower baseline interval 13.7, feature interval 13.2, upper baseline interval 13.1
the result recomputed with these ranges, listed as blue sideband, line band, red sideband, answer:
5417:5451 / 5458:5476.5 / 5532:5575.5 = -0.04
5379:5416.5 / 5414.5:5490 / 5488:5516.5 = -0.03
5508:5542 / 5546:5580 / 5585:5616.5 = 0.04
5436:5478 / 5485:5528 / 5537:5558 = 0.03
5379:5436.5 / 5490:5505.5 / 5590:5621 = 0.04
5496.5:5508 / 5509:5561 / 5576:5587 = -0.05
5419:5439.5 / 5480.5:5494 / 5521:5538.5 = -0.02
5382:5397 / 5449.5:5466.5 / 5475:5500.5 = -0.02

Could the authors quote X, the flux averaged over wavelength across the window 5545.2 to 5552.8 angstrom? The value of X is 13.8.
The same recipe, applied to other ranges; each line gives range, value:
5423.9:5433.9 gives 14.1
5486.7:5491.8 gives 13.7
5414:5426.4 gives 14.1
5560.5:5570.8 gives 12.9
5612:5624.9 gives 13.8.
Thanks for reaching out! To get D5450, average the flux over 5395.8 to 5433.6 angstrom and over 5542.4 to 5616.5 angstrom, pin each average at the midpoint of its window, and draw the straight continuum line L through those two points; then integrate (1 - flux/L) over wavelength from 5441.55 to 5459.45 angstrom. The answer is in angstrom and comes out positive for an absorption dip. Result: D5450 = 1.2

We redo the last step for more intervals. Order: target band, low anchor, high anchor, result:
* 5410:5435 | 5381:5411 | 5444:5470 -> -0.9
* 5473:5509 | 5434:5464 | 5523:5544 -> 0.5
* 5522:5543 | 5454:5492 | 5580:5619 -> 0.2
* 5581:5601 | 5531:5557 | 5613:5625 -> 1.2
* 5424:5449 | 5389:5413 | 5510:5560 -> -0.4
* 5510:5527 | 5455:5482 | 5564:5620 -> 0.5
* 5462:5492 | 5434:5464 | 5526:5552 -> 0.1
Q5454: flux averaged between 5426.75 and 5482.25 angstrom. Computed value 13.7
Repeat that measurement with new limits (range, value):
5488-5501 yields 13.1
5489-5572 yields 13.2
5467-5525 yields 13.3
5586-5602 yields 12.9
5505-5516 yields 13.2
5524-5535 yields 13.3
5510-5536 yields 13.2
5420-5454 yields 13.6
